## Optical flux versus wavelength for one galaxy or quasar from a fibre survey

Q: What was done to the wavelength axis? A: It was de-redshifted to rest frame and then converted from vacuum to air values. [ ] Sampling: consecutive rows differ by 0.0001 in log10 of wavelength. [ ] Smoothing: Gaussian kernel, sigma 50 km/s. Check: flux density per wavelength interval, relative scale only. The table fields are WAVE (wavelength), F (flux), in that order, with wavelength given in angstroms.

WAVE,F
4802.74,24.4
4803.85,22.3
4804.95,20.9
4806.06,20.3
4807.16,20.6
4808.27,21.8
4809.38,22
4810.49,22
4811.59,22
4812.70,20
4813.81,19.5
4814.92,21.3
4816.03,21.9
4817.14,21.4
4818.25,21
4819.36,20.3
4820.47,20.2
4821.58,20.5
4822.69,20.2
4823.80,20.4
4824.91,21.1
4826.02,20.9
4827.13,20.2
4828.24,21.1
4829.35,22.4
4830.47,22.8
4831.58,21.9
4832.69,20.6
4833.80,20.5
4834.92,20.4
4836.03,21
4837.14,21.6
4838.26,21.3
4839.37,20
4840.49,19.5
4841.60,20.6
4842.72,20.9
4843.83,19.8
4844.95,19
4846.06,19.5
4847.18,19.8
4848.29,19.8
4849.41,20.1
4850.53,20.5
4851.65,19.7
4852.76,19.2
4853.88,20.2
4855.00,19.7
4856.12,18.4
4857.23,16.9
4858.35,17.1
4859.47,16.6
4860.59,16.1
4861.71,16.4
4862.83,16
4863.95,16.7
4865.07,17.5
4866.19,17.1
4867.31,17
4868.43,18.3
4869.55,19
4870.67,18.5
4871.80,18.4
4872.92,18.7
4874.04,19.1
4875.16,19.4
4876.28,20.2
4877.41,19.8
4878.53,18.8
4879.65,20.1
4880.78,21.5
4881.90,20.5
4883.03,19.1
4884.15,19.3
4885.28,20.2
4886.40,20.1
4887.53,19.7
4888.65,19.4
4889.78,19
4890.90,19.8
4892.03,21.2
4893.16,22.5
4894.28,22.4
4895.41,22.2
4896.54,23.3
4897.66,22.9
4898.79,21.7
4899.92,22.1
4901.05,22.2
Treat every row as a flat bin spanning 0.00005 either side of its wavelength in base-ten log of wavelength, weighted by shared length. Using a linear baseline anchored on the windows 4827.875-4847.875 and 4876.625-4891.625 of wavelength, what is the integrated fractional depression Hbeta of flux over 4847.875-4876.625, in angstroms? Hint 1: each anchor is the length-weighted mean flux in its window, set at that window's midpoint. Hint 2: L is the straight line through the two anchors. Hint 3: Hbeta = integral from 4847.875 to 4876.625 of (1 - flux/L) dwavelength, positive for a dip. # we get 2.73 angstroms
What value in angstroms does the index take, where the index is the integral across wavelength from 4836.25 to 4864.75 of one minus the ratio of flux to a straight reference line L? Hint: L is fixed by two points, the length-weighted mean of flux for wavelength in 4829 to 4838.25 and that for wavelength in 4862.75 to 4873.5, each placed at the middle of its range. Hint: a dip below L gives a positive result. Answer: 0.9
